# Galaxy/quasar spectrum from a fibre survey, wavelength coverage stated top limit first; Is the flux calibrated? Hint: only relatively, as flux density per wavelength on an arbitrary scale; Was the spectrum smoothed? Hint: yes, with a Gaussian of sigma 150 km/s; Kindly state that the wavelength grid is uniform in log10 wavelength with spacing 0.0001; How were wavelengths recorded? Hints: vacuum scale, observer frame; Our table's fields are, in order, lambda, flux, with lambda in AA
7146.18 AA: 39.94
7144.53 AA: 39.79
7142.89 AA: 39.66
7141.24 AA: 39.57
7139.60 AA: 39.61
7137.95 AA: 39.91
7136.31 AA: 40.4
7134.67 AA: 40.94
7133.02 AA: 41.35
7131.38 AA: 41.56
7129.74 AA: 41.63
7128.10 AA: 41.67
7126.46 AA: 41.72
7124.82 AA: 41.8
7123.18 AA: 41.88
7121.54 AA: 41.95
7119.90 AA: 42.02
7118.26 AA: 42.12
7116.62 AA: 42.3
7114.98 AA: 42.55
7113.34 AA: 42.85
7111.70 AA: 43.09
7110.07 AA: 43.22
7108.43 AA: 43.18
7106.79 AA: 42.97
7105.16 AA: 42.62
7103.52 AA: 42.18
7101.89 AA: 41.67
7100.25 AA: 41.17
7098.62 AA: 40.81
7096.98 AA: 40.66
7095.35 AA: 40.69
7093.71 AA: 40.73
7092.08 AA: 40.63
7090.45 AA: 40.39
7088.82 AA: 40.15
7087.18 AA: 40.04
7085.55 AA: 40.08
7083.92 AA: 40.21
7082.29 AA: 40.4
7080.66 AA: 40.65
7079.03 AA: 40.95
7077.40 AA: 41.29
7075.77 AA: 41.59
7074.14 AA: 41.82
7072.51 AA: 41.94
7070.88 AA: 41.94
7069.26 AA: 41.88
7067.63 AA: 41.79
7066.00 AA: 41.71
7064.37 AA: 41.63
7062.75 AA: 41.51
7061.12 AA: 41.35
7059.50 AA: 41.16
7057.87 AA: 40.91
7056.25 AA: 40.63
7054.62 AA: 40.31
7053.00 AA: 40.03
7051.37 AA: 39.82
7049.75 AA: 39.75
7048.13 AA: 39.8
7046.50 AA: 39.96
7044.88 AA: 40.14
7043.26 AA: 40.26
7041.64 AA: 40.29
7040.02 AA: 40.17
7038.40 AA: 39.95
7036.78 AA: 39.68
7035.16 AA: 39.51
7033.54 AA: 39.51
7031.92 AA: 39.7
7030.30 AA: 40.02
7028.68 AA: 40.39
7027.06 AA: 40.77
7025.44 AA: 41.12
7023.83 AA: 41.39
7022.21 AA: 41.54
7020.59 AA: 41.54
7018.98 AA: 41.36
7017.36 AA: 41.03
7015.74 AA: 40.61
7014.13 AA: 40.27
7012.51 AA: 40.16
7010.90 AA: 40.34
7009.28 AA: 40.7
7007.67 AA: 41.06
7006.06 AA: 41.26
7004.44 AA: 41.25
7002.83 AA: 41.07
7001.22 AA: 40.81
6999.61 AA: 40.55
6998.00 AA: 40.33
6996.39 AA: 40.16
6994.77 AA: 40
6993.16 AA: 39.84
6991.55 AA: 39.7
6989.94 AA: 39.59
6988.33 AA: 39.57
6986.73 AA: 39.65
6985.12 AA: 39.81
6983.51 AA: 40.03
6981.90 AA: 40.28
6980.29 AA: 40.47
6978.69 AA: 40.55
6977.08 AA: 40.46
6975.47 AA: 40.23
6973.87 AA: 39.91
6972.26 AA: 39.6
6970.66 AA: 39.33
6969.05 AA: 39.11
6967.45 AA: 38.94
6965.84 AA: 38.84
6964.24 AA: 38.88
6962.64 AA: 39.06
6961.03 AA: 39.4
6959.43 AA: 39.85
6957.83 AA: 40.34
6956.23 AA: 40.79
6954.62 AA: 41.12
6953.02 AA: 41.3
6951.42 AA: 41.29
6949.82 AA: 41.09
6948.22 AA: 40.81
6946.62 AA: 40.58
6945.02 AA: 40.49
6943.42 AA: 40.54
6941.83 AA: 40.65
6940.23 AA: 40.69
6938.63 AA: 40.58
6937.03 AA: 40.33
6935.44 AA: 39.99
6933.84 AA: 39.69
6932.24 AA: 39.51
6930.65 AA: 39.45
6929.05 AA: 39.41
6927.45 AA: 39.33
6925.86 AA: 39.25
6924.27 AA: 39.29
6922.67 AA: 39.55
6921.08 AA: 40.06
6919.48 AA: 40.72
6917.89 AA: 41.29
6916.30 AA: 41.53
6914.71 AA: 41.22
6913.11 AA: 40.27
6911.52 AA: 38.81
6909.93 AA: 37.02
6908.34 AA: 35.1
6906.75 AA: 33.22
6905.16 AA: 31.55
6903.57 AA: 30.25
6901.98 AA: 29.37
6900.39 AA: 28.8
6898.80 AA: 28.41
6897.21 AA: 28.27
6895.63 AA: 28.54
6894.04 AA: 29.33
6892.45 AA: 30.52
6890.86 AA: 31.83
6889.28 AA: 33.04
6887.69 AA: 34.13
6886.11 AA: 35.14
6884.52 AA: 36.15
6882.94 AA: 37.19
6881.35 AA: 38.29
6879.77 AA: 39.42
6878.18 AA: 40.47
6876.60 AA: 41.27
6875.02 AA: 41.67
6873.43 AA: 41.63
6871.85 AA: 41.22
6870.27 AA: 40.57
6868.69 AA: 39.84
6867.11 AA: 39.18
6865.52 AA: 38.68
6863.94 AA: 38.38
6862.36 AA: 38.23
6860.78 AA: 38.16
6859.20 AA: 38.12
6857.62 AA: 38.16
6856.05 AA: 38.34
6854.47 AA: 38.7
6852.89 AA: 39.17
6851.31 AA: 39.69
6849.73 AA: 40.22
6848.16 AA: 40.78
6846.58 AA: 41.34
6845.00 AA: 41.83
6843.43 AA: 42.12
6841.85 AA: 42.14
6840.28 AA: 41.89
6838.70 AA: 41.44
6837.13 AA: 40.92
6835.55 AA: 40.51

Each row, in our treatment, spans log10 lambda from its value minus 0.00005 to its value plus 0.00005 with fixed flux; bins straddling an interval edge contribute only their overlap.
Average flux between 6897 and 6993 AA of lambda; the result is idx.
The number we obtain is 38.8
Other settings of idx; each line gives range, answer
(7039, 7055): 40.1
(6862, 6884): 39.7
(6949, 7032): 40.3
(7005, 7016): 40.6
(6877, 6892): 36.2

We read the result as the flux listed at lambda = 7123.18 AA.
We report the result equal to 41.88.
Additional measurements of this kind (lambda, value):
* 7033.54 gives 39.51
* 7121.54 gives 41.95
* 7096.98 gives 40.66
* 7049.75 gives 39.75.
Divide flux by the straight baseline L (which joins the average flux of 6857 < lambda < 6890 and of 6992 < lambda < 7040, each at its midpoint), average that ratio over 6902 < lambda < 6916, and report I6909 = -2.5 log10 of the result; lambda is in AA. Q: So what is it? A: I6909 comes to 0.09 mag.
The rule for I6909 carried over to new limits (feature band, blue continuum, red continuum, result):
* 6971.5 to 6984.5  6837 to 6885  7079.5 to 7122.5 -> 0.01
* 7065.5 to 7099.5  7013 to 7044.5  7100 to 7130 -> 0.02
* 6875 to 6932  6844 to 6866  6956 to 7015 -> 0.10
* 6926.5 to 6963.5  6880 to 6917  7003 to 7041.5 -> -0.11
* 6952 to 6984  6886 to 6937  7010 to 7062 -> -0.06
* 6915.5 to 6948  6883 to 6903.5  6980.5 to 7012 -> -0.16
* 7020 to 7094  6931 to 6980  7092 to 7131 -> 0.02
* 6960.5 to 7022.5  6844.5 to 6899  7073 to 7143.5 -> -0.02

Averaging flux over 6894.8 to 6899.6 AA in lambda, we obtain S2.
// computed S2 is 28.4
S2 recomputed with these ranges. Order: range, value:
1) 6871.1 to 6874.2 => 41.5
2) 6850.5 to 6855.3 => 39.1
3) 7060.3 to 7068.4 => 41.6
